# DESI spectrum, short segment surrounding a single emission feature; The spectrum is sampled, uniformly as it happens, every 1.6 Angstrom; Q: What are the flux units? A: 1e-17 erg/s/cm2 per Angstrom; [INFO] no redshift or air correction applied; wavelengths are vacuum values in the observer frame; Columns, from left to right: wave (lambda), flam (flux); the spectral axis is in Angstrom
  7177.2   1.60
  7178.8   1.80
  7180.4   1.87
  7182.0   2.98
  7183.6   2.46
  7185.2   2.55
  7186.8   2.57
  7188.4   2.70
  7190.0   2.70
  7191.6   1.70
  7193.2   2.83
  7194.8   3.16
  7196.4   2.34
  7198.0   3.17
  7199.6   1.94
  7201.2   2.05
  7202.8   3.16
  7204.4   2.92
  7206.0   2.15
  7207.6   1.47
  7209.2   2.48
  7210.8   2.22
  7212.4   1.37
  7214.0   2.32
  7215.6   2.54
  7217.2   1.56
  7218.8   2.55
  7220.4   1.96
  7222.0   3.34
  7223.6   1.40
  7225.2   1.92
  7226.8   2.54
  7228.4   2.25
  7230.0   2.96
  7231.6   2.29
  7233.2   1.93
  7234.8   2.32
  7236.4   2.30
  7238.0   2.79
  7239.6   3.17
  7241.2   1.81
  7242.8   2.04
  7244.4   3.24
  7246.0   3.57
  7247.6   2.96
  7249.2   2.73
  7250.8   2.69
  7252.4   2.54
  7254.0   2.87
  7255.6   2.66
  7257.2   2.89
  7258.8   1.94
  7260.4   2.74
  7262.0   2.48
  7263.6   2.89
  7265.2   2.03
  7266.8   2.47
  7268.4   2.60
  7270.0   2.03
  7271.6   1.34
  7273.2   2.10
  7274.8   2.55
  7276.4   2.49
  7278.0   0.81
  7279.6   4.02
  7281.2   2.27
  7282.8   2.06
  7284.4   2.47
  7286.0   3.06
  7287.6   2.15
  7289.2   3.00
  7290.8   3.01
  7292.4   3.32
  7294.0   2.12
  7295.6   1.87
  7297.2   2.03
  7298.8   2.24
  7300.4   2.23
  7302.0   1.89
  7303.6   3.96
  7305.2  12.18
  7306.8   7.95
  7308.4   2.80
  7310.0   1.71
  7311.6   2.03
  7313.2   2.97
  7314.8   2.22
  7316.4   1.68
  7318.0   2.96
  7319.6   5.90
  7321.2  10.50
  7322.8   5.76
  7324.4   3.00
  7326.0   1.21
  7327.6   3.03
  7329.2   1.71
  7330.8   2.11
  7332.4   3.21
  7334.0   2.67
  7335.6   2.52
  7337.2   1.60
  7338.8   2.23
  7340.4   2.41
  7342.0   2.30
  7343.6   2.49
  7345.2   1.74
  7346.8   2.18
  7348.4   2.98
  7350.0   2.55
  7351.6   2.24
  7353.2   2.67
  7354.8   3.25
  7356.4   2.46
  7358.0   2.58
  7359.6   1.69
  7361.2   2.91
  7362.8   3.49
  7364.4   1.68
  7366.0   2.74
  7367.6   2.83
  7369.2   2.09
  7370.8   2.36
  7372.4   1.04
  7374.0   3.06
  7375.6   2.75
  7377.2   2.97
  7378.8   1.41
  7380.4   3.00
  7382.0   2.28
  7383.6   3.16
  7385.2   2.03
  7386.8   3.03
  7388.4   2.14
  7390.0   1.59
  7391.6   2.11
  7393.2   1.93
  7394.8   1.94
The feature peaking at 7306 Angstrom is [S II]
